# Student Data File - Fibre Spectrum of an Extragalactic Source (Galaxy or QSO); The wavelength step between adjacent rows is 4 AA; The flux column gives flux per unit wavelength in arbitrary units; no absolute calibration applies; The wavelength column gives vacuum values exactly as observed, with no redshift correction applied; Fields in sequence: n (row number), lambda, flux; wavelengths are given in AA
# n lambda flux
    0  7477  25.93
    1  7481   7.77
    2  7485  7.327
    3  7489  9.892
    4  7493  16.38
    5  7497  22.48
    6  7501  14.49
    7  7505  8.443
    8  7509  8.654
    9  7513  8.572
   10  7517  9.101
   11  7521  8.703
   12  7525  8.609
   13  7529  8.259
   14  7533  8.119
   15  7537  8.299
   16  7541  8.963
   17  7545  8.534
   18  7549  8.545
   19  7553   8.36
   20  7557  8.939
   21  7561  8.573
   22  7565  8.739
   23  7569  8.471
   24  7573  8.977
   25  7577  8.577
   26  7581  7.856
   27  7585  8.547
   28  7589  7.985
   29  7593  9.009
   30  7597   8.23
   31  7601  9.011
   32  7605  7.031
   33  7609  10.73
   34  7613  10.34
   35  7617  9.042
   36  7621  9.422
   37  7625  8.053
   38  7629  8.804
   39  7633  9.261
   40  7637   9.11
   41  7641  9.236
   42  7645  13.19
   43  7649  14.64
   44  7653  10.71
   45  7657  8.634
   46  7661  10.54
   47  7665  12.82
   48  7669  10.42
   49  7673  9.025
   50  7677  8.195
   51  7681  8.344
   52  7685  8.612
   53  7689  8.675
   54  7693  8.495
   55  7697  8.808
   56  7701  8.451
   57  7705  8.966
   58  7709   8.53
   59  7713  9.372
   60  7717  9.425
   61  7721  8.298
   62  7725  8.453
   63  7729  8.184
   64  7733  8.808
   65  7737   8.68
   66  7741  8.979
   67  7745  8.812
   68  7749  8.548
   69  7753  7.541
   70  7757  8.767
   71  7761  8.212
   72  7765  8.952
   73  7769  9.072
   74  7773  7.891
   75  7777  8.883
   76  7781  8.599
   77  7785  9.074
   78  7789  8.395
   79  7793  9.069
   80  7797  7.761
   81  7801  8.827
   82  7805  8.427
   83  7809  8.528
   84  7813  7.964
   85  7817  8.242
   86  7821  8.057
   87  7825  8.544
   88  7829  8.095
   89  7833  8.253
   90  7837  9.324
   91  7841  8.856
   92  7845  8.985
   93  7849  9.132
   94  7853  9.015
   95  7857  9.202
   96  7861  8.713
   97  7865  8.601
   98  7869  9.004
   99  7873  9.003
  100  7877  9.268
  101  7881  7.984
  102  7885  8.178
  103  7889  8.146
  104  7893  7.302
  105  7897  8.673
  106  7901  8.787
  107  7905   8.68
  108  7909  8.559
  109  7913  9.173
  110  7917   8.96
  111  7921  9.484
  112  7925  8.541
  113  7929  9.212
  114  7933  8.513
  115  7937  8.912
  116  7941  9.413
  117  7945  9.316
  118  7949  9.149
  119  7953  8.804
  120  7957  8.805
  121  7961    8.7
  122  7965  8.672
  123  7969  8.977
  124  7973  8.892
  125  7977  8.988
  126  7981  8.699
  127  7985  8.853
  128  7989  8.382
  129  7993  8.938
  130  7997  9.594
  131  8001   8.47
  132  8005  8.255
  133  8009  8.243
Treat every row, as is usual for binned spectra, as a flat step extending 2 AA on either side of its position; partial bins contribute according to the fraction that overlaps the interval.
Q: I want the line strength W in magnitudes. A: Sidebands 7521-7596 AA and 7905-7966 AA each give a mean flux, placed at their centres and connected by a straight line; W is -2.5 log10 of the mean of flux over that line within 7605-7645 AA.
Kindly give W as -0.10 mag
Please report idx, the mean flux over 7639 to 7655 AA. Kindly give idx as 11.9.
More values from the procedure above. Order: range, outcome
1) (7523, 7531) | 8.43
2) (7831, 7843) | 8.81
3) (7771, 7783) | 8.46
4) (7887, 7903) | 8.23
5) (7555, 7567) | 8.75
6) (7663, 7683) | 9.76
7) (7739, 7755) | 8.47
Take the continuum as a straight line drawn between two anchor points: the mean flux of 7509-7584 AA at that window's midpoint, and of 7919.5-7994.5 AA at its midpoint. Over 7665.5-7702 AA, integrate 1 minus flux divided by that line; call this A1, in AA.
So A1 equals -1.2 AA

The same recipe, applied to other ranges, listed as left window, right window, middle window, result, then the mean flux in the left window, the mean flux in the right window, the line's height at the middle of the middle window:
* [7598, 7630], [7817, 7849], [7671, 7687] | 0.65 AA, 9.04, 8.6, 8.91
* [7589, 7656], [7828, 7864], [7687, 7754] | 4.66 AA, 9.67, 8.86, 9.31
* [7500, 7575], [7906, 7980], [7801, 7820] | 1.22 AA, 8.84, 8.94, 8.91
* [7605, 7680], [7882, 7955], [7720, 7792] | 6.98 AA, 10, 8.76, 9.5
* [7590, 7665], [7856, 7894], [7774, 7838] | 3.00 AA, 9.78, 8.56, 8.9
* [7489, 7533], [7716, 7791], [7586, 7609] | 3.95 AA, 11.2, 8.6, 10.2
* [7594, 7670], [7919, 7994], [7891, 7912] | 1.49 AA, 9.94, 8.91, 9.08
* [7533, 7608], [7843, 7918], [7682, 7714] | -0.46 AA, 8.5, 8.7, 8.58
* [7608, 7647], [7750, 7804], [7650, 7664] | -1.53 AA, 9.69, 8.54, 9.47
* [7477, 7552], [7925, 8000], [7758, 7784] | 2.59 AA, 10.5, 8.92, 9.58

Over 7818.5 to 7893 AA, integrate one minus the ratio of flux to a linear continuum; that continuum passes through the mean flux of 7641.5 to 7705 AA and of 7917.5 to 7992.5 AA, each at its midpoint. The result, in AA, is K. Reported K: 5.0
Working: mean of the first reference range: 9.92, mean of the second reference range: 8.91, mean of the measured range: 8.65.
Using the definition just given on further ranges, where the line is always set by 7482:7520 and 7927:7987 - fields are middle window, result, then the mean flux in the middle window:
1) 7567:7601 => 7.9 AA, 8.49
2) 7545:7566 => 4.9 AA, 8.62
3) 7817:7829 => 1.8 AA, 8.26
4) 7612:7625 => 1.9 AA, 9.31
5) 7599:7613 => 2.3 AA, 9.13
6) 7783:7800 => 2.2 AA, 8.59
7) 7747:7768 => 3.4 AA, 8.44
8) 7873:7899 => 2.8 AA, 8.32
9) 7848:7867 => 1.1 AA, 8.92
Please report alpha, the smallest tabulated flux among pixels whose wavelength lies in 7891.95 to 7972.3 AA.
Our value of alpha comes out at 7.302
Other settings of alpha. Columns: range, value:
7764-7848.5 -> 7.761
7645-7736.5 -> 8.184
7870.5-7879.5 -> 9.003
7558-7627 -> 7.031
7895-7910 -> 8.559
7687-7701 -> 8.451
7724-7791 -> 7.541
